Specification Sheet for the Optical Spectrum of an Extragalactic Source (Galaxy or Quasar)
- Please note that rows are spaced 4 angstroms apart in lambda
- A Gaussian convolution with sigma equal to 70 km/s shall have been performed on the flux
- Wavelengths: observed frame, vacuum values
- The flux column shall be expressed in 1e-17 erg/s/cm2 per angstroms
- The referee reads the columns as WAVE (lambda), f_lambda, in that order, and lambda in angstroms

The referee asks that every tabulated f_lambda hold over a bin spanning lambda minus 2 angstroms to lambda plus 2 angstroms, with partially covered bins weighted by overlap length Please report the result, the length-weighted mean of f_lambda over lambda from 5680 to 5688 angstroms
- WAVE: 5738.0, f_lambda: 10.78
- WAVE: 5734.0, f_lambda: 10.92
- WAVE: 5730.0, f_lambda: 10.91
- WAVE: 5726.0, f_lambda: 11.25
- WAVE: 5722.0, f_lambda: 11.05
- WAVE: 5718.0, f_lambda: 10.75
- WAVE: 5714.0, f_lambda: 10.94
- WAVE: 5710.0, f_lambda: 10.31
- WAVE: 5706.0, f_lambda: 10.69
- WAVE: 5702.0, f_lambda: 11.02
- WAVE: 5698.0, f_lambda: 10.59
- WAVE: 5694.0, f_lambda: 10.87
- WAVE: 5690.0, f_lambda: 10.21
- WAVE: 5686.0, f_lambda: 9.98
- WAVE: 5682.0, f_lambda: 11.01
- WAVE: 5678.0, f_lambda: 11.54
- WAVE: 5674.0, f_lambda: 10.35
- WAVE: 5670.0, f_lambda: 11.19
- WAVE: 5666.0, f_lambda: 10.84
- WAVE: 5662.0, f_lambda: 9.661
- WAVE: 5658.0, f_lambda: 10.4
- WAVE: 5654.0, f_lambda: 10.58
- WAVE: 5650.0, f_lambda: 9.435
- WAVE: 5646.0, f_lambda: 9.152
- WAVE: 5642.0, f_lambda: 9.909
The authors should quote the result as 10.5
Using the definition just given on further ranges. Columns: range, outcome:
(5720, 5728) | 11.2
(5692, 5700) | 10.7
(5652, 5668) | 10.4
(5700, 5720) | 10.7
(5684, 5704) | 10.5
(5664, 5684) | 11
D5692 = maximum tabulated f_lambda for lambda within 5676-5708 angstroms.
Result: 11.54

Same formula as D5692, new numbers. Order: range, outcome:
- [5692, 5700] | 10.87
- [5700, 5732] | 11.25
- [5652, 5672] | 11.19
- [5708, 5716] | 10.94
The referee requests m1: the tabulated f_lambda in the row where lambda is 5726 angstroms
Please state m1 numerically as 11.25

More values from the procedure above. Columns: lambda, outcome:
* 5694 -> 10.87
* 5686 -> 9.98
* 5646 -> 9.152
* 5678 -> 11.54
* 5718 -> 10.75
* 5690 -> 10.21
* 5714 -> 10.94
